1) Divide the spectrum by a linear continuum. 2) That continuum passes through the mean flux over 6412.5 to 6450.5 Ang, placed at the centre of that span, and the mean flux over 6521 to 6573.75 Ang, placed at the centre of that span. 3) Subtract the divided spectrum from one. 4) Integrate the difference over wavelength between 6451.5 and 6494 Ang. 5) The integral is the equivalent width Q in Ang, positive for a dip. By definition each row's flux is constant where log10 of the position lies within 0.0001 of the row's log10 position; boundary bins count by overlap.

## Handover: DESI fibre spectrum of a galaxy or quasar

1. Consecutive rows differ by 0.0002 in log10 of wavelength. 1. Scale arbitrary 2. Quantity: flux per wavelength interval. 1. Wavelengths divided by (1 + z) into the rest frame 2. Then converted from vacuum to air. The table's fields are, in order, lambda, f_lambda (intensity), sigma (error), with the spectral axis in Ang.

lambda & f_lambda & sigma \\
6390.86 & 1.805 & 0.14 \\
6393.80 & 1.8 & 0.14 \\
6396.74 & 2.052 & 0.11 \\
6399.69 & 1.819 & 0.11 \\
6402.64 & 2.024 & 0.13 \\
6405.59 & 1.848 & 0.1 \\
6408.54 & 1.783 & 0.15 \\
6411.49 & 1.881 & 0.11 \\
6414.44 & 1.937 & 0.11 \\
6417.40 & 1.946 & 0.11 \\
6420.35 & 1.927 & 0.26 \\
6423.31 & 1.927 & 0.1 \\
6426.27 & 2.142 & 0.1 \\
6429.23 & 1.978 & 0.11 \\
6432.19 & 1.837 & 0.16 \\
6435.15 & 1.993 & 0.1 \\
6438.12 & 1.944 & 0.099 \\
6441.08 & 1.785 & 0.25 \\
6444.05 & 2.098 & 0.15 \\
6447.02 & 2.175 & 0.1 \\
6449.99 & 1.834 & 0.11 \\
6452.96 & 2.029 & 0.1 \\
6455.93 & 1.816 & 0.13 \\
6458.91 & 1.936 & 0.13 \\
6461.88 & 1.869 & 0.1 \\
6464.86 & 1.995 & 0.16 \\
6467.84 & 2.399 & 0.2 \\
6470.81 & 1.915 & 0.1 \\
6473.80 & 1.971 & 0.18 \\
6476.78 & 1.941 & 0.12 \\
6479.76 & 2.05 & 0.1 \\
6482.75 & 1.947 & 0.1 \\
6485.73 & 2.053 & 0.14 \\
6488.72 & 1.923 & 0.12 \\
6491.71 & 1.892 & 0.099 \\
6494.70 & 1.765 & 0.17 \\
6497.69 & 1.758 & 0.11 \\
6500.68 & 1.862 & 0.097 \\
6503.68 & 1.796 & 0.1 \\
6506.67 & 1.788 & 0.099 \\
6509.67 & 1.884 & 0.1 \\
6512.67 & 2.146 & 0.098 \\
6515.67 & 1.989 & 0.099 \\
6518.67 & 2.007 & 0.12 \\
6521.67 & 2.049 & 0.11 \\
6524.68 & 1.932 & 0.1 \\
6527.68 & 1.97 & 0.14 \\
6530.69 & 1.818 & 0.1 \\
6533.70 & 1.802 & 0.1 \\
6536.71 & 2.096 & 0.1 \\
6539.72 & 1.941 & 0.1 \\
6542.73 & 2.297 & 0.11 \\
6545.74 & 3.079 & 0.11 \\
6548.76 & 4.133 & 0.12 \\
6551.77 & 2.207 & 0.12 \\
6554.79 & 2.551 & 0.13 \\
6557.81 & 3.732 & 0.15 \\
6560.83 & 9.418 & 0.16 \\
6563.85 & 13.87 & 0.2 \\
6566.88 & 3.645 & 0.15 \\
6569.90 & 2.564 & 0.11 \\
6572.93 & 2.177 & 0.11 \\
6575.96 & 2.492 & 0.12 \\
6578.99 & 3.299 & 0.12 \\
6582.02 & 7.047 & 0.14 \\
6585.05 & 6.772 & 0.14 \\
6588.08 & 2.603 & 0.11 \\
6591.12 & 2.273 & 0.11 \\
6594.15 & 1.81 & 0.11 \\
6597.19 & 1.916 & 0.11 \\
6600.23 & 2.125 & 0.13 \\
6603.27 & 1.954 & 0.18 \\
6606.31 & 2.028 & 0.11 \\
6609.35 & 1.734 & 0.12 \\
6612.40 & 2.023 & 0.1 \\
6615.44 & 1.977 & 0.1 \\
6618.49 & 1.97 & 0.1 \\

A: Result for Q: 9.2 Ang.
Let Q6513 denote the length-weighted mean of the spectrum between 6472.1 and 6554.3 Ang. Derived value 2.08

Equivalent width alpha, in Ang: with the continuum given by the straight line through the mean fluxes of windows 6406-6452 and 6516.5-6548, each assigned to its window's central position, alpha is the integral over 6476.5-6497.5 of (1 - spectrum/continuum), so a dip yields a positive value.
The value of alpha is 1.3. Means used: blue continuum 1.94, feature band 1.93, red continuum 2.15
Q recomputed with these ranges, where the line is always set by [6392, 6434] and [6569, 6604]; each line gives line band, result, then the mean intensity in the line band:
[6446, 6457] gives 1.14 Ang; 1.96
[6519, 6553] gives 5.96 Ang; 2.29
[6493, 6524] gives 8.13 Ang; 1.91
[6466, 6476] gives 1.04 Ang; 2.08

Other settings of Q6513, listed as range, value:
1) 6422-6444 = 1.95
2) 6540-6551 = 2.97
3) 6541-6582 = 4.36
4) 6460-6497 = 1.97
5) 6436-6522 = 1.95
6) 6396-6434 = 1.93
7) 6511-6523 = 2.05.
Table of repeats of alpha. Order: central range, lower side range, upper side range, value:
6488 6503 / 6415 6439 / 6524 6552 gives 2.49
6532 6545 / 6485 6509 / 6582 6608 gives 1.25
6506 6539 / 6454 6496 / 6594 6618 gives 0.06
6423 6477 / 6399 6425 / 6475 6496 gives -1.61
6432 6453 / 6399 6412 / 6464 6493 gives -0.24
